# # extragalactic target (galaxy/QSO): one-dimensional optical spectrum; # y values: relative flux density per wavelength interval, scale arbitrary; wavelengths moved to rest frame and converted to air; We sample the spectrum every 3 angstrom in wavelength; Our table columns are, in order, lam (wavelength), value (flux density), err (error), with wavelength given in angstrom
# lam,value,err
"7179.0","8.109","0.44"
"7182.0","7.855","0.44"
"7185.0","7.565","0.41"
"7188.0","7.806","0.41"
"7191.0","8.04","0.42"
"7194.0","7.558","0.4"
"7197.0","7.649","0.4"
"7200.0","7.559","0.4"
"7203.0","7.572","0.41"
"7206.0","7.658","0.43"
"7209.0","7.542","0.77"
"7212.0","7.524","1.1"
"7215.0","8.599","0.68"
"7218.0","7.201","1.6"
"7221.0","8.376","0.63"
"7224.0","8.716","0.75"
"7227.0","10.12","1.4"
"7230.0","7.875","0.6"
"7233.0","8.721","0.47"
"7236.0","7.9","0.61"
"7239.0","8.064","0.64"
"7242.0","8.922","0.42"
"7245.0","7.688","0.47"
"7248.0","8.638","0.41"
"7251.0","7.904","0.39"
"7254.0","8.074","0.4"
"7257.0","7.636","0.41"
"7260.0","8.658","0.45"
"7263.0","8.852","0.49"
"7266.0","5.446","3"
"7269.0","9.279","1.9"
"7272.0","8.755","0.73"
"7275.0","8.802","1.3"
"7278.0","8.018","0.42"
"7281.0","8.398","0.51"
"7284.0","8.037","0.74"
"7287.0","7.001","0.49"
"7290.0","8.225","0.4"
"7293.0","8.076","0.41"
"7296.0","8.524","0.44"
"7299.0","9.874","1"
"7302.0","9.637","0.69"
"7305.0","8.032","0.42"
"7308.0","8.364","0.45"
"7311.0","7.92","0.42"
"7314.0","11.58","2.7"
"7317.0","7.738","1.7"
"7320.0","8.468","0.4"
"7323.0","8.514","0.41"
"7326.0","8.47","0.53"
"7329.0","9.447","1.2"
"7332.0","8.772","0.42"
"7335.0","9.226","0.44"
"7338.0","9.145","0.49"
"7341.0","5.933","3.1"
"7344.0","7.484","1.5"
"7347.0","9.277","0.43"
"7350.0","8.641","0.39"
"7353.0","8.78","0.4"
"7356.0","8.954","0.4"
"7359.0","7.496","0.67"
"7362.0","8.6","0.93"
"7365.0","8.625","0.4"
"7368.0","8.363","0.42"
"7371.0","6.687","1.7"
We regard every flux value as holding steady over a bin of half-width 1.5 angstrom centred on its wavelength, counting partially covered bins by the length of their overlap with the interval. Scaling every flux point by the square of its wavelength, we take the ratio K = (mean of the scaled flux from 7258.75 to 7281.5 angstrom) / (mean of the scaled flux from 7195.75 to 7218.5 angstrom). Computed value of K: 1.1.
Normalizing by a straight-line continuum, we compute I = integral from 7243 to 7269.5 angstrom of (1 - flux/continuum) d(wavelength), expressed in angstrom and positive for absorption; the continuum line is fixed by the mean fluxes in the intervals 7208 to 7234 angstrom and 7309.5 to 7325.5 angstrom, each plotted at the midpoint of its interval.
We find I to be 1.6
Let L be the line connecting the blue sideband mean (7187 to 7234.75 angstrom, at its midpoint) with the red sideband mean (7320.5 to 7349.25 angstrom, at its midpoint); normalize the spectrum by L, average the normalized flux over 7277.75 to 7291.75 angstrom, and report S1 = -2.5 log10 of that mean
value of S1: 0.05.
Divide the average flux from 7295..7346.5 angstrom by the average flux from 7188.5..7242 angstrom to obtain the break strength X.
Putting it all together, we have 1.08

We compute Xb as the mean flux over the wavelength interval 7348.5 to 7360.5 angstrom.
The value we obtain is 8.47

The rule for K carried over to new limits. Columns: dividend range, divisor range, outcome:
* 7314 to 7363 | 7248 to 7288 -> 1.07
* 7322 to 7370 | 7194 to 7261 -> 1.08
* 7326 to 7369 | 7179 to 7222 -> 1.14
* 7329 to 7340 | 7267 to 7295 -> 1.10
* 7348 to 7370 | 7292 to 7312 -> 0.99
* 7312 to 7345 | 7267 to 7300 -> 1.04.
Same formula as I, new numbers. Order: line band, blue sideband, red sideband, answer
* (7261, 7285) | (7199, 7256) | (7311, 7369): 0.3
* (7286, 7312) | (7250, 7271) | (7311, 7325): 0.5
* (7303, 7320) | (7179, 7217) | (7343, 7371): -1.1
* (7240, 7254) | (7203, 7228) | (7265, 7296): -0.3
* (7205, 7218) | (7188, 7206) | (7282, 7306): 0.1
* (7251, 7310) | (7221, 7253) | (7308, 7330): 2.5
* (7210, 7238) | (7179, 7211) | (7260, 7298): -1.6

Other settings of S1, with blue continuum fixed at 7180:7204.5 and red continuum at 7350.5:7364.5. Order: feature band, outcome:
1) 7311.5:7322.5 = -0.10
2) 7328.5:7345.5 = 0.01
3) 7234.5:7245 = -0.04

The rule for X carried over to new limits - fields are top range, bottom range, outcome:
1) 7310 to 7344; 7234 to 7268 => 1.08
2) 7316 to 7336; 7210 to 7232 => 1.04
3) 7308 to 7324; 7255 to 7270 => 1.11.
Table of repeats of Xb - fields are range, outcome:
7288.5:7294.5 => 8.15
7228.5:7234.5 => 8.3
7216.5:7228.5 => 8.6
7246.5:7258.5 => 8.06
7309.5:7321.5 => 8.93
